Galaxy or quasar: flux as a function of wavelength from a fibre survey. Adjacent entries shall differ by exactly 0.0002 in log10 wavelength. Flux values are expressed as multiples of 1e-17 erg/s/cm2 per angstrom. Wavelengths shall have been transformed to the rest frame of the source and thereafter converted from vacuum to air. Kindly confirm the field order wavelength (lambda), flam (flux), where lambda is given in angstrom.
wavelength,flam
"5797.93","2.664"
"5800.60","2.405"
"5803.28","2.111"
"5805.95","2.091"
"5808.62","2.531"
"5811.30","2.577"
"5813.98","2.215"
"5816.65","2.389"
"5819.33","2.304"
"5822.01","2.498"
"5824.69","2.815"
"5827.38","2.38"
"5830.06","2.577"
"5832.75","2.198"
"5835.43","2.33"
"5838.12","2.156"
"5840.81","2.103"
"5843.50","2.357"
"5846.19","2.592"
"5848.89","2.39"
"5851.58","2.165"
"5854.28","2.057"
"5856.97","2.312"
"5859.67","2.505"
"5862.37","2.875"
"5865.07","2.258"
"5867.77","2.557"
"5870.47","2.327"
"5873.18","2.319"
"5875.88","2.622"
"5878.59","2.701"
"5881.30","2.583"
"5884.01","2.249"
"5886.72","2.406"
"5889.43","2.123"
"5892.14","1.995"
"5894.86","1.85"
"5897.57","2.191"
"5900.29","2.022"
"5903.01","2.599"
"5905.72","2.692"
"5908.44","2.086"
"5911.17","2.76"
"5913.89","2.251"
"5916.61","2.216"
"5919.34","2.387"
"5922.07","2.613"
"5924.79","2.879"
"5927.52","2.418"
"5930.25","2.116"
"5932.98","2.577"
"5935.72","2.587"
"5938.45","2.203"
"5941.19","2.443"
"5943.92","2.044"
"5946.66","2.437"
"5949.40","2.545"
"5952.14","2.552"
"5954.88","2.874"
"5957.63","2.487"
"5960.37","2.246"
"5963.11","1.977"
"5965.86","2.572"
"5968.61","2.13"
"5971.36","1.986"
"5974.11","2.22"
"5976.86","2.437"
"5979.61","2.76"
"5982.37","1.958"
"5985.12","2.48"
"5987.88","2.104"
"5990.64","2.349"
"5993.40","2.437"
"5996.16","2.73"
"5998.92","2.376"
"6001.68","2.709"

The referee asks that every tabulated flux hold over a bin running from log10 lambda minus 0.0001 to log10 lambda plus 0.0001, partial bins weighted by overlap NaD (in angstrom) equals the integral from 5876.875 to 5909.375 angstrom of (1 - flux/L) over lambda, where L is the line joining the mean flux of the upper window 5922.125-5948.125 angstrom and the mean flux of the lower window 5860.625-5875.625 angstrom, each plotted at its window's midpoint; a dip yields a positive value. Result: 2.1 angstrom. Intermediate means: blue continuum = 2.48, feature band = 2.3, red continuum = 2.42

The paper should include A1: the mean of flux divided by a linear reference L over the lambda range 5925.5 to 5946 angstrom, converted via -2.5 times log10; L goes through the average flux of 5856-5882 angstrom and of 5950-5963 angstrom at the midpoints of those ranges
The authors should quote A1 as 0.06 mag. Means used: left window 2.51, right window 2.49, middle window 2.36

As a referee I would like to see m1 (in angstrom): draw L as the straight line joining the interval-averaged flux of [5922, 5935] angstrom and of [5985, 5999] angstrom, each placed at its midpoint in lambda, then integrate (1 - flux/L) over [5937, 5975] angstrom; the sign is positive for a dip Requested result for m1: 2.0 angstrom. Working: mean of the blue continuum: 2.51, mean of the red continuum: 2.41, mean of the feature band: 2.34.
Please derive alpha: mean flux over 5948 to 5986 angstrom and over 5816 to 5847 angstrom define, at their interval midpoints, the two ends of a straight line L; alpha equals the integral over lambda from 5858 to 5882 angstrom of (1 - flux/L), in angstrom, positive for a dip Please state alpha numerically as -1.4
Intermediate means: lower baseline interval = 2.39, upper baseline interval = 2.37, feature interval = 2.52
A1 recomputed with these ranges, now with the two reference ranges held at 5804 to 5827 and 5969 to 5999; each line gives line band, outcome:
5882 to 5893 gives 0.07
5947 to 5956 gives -0.12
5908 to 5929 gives -0.04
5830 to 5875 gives 0.02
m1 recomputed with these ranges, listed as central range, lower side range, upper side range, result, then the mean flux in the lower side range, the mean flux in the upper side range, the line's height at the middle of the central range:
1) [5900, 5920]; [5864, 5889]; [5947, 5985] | 0.1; 2.44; 2.37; 2.41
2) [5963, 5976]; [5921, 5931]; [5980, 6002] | 1.2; 2.53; 2.39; 2.44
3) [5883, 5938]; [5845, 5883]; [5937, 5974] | 1.0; 2.44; 2.34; 2.39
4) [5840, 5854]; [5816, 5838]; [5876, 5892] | 0.6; 2.42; 2.4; 2.41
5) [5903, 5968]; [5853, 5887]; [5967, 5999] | -1.5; 2.45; 2.33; 2.38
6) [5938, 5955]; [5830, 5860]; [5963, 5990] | -1.1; 2.29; 2.28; 2.28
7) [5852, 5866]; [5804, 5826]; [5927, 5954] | 0.1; 2.42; 2.4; 2.41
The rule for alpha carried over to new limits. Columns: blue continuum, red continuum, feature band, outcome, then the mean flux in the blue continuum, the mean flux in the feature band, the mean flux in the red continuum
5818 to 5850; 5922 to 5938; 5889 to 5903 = 2.17 angstrom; 2.39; 2.08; 2.51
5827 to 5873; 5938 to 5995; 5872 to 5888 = -0.85 angstrom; 2.36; 2.48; 2.35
